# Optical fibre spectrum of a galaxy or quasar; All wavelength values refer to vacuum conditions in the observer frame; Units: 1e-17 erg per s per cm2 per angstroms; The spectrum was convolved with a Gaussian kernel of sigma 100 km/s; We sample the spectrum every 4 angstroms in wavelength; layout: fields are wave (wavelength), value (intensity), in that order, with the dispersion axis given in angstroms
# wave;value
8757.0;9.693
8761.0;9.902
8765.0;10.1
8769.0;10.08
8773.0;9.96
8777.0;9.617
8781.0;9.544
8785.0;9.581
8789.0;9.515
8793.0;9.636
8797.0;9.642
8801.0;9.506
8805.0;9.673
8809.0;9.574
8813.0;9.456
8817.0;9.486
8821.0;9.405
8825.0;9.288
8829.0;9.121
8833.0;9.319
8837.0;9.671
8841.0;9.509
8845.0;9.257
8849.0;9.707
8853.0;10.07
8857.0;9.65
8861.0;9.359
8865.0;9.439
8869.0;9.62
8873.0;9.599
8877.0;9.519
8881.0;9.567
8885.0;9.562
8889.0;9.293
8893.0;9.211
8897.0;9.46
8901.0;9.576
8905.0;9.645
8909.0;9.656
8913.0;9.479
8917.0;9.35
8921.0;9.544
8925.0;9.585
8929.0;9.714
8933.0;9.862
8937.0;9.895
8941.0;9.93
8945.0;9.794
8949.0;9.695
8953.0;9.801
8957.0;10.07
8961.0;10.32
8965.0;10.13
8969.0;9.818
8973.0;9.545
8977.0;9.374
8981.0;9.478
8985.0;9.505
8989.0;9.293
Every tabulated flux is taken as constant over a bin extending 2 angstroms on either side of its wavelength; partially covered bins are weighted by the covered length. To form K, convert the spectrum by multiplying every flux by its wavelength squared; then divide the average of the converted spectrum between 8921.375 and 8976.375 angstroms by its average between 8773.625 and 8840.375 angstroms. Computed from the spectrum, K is 1.07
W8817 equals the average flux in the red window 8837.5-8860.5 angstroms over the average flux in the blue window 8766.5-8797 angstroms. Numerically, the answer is 0.99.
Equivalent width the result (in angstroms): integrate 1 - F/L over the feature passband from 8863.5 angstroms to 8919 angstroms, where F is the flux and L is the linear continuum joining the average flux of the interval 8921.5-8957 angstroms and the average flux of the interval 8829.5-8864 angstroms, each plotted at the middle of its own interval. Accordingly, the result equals 0.9 angstroms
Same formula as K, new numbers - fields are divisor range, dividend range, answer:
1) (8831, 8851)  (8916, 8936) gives 1.03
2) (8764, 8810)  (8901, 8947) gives 1.03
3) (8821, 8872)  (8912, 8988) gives 1.05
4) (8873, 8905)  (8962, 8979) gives 1.05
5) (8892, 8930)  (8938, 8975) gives 1.05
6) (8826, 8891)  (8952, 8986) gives 1.05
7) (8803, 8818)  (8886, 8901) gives 1.00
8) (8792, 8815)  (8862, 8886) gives 1.01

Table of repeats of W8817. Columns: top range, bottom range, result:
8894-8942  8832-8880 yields 1.01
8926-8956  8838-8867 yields 1.03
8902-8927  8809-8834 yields 1.02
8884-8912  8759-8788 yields 0.97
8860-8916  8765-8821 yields 0.98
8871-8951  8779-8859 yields 1.01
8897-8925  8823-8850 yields 1.01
